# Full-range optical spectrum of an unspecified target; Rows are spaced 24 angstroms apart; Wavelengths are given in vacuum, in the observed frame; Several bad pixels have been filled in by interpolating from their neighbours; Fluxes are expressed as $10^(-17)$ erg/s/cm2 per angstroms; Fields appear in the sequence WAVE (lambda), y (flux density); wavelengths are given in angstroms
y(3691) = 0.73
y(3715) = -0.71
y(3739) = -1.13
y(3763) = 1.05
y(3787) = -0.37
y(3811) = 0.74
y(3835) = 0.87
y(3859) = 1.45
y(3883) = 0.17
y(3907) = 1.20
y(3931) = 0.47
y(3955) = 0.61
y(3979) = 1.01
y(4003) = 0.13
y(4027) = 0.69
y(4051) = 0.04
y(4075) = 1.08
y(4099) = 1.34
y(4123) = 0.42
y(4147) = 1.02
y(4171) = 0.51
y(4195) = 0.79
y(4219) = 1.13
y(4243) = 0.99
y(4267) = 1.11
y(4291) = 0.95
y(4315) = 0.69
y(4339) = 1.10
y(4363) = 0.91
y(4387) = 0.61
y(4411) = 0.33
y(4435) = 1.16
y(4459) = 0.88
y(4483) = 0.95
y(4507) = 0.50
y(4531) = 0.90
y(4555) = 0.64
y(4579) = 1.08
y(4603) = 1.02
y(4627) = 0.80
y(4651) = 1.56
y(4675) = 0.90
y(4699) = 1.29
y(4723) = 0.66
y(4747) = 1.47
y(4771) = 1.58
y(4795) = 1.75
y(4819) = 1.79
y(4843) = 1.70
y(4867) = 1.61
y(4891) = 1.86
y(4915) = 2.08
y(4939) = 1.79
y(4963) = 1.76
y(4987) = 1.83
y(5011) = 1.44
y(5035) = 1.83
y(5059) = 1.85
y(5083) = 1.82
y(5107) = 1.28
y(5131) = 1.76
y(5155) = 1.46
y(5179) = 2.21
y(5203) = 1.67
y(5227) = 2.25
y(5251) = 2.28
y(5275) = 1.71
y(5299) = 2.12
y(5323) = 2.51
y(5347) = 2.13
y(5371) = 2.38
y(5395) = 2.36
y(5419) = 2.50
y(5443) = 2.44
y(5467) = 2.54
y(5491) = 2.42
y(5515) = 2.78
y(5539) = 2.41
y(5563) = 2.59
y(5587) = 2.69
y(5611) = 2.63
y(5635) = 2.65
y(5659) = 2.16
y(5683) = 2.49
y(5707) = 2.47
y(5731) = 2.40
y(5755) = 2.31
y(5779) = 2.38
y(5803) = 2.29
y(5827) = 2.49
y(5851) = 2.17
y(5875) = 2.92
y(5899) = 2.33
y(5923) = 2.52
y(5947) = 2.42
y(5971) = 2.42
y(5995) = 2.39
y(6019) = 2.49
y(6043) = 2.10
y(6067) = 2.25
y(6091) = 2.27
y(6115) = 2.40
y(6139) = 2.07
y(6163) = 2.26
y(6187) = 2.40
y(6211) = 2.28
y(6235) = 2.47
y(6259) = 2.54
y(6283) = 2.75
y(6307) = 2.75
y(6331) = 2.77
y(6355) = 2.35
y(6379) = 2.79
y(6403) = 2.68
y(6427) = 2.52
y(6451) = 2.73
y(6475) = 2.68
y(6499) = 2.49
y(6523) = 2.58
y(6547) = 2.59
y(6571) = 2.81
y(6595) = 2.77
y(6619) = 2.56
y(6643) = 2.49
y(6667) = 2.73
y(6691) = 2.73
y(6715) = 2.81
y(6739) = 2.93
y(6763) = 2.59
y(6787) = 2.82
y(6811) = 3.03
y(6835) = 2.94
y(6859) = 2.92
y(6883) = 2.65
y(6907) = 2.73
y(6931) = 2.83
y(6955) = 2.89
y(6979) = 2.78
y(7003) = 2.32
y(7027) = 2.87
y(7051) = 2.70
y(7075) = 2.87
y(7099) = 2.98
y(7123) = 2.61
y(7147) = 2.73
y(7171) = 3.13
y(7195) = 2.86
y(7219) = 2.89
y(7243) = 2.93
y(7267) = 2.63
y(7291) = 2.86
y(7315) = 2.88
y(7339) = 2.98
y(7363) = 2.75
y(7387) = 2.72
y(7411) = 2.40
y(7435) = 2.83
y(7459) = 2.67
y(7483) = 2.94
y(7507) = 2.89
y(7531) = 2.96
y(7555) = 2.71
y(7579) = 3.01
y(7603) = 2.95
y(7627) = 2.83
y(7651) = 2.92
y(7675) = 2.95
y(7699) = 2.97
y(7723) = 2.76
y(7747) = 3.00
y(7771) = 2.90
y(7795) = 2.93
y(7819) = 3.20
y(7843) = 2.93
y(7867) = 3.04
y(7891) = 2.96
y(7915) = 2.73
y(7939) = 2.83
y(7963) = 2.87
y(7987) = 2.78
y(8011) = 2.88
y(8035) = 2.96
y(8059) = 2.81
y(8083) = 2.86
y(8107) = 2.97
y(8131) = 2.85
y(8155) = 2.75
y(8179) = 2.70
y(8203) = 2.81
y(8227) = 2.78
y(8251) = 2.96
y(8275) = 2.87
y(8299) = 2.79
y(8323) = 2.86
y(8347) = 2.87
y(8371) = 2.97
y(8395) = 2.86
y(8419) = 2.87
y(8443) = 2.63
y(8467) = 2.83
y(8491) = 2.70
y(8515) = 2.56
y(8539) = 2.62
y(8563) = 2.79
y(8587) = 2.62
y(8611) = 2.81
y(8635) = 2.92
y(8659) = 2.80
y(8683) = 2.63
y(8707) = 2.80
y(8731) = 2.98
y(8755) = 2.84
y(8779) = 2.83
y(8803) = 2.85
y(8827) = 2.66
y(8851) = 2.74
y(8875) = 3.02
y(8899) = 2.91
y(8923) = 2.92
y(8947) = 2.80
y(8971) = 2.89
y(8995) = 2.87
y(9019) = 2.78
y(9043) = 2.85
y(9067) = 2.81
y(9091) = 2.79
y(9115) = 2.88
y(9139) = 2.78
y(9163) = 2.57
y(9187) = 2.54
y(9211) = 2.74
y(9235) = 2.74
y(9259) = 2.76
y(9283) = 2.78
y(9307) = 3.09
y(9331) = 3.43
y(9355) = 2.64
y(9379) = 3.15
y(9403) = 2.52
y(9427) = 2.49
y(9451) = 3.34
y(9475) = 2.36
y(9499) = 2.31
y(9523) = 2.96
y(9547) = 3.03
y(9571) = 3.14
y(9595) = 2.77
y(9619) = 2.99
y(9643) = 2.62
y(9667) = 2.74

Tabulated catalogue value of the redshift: 0.188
